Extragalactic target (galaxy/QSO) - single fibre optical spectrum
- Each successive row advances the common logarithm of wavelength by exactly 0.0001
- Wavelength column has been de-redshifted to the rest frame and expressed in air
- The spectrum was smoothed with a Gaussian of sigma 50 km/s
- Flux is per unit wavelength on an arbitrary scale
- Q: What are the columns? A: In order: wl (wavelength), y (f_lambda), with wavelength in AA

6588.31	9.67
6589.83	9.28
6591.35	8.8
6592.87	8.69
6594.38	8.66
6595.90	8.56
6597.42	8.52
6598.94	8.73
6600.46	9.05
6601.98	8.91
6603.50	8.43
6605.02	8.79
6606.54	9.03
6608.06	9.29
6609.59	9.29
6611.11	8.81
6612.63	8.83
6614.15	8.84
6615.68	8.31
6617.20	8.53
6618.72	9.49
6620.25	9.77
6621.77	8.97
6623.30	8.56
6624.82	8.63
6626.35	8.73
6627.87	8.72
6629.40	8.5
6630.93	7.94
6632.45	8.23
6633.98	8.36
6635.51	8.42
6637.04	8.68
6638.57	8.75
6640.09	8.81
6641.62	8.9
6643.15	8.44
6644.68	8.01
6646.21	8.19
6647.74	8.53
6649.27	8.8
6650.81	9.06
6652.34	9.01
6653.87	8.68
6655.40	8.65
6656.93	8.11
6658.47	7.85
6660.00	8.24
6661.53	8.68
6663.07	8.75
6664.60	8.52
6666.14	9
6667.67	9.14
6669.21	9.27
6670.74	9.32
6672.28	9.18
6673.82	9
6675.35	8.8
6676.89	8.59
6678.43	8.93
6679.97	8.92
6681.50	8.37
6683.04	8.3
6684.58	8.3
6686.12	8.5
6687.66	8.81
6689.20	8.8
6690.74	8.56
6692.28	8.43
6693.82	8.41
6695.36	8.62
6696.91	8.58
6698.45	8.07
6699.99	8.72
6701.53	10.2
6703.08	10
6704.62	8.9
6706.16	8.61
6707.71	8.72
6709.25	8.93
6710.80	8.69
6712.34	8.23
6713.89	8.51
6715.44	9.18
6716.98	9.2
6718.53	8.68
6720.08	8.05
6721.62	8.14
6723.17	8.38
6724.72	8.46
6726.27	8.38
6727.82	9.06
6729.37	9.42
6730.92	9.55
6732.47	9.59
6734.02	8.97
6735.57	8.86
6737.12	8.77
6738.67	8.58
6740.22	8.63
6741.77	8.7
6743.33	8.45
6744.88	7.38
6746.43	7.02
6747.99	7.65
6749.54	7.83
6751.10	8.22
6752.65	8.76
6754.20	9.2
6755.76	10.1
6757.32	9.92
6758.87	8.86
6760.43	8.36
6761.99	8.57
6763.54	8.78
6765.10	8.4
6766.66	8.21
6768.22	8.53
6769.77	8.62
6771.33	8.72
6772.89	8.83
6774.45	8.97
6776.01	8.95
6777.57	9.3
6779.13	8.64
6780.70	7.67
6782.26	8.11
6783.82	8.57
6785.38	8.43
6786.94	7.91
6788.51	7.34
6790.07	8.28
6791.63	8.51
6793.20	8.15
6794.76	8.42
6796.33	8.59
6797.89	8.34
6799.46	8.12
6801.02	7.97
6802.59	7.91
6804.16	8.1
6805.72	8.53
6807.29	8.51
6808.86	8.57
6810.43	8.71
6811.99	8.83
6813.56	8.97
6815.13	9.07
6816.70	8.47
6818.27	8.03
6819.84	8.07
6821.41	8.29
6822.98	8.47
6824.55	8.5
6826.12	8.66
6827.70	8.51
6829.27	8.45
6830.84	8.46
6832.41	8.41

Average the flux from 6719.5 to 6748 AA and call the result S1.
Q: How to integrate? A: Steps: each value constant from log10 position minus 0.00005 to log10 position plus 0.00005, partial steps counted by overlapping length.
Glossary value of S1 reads 8.56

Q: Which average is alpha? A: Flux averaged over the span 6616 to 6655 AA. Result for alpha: 8.67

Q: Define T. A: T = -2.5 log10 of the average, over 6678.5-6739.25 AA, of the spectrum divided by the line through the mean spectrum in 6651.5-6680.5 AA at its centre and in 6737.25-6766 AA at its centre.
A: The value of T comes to -0.01 mag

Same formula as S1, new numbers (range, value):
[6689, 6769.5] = 8.69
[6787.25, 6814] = 8.33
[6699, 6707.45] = 9.22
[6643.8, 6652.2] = 8.55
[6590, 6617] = 8.8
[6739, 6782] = 8.56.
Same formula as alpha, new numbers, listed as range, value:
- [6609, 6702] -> 8.69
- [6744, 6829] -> 8.45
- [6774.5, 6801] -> 8.34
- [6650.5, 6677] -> 8.77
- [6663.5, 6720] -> 8.8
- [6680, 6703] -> 8.67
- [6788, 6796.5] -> 8.22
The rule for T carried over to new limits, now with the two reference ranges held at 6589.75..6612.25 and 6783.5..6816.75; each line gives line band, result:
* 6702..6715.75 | -0.036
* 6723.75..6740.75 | -0.050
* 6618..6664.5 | 0.017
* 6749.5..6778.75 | -0.045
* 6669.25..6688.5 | -0.014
